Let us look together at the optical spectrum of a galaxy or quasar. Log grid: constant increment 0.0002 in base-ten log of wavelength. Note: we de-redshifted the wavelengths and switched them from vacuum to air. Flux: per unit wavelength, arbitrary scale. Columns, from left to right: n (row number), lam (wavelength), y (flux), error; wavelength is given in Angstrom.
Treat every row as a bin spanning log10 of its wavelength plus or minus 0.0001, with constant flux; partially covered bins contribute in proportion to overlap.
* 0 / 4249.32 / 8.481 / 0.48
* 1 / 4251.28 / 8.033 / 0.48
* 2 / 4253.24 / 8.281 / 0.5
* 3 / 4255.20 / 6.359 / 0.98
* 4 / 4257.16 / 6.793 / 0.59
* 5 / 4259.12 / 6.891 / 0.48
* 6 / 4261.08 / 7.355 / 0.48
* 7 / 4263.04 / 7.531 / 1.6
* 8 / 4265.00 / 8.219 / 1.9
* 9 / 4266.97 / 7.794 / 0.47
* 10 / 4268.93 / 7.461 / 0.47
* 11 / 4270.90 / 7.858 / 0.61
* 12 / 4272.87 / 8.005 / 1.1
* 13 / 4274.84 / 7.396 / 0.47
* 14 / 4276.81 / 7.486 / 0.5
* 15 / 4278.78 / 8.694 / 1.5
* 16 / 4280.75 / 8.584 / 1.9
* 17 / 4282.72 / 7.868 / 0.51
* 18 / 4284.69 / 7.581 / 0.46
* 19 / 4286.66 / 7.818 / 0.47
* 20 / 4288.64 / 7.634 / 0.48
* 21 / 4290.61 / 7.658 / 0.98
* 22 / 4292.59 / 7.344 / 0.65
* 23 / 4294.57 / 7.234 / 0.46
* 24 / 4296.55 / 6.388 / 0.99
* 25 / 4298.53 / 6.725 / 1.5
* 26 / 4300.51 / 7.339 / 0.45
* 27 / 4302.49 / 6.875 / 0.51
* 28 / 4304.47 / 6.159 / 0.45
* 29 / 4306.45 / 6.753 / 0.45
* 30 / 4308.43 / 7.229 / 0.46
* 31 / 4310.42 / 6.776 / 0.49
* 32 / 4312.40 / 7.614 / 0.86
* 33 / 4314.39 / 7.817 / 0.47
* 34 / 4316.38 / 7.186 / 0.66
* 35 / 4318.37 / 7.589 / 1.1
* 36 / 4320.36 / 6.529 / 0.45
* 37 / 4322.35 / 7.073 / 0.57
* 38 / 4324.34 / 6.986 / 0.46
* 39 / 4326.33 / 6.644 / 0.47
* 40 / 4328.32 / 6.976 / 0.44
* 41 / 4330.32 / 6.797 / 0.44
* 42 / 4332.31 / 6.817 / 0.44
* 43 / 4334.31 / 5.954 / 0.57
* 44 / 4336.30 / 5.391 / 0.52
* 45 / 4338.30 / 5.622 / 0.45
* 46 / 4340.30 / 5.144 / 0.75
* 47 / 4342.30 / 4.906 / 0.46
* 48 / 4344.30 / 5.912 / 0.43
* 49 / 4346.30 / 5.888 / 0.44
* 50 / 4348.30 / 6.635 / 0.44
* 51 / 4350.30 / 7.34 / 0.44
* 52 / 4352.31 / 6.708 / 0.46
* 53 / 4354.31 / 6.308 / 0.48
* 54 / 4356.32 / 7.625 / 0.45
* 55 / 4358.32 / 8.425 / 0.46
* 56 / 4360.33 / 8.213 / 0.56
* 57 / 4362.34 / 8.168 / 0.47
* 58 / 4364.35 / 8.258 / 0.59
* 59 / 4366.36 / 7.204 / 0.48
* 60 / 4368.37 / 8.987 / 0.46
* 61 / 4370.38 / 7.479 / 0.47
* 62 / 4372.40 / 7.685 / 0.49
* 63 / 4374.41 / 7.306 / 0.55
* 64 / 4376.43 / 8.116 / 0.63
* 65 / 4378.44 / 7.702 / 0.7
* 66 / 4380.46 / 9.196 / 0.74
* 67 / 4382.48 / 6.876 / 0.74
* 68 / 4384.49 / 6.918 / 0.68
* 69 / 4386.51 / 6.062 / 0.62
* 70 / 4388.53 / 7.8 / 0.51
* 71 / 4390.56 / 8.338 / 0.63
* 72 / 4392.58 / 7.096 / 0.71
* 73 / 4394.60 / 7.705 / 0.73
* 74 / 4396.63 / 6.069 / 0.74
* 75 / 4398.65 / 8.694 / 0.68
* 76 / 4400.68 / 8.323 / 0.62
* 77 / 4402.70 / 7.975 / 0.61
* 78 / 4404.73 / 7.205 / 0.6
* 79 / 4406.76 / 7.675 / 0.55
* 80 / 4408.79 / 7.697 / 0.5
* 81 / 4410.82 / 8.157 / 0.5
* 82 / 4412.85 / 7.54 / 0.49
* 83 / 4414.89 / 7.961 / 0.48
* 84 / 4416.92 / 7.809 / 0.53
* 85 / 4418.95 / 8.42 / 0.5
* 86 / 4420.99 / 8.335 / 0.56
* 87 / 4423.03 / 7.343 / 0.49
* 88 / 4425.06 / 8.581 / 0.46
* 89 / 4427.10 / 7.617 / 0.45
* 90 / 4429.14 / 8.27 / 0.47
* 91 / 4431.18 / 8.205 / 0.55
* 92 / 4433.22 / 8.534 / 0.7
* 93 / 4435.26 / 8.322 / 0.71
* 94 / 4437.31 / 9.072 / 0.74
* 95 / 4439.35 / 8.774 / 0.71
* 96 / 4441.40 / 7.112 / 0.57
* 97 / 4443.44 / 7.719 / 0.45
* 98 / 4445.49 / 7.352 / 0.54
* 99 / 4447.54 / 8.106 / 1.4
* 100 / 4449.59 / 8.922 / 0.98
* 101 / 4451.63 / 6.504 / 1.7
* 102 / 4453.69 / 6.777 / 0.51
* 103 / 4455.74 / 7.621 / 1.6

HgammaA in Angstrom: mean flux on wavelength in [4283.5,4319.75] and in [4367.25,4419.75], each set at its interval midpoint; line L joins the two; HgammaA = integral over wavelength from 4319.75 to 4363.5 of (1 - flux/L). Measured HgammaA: 4.6 Angstrom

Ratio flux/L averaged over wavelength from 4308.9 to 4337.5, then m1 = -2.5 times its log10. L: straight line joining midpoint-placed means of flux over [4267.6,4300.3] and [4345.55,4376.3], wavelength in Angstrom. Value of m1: 0.105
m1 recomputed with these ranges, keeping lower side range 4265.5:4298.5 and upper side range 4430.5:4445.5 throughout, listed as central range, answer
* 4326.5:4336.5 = 0.20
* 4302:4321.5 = 0.10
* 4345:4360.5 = 0.12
